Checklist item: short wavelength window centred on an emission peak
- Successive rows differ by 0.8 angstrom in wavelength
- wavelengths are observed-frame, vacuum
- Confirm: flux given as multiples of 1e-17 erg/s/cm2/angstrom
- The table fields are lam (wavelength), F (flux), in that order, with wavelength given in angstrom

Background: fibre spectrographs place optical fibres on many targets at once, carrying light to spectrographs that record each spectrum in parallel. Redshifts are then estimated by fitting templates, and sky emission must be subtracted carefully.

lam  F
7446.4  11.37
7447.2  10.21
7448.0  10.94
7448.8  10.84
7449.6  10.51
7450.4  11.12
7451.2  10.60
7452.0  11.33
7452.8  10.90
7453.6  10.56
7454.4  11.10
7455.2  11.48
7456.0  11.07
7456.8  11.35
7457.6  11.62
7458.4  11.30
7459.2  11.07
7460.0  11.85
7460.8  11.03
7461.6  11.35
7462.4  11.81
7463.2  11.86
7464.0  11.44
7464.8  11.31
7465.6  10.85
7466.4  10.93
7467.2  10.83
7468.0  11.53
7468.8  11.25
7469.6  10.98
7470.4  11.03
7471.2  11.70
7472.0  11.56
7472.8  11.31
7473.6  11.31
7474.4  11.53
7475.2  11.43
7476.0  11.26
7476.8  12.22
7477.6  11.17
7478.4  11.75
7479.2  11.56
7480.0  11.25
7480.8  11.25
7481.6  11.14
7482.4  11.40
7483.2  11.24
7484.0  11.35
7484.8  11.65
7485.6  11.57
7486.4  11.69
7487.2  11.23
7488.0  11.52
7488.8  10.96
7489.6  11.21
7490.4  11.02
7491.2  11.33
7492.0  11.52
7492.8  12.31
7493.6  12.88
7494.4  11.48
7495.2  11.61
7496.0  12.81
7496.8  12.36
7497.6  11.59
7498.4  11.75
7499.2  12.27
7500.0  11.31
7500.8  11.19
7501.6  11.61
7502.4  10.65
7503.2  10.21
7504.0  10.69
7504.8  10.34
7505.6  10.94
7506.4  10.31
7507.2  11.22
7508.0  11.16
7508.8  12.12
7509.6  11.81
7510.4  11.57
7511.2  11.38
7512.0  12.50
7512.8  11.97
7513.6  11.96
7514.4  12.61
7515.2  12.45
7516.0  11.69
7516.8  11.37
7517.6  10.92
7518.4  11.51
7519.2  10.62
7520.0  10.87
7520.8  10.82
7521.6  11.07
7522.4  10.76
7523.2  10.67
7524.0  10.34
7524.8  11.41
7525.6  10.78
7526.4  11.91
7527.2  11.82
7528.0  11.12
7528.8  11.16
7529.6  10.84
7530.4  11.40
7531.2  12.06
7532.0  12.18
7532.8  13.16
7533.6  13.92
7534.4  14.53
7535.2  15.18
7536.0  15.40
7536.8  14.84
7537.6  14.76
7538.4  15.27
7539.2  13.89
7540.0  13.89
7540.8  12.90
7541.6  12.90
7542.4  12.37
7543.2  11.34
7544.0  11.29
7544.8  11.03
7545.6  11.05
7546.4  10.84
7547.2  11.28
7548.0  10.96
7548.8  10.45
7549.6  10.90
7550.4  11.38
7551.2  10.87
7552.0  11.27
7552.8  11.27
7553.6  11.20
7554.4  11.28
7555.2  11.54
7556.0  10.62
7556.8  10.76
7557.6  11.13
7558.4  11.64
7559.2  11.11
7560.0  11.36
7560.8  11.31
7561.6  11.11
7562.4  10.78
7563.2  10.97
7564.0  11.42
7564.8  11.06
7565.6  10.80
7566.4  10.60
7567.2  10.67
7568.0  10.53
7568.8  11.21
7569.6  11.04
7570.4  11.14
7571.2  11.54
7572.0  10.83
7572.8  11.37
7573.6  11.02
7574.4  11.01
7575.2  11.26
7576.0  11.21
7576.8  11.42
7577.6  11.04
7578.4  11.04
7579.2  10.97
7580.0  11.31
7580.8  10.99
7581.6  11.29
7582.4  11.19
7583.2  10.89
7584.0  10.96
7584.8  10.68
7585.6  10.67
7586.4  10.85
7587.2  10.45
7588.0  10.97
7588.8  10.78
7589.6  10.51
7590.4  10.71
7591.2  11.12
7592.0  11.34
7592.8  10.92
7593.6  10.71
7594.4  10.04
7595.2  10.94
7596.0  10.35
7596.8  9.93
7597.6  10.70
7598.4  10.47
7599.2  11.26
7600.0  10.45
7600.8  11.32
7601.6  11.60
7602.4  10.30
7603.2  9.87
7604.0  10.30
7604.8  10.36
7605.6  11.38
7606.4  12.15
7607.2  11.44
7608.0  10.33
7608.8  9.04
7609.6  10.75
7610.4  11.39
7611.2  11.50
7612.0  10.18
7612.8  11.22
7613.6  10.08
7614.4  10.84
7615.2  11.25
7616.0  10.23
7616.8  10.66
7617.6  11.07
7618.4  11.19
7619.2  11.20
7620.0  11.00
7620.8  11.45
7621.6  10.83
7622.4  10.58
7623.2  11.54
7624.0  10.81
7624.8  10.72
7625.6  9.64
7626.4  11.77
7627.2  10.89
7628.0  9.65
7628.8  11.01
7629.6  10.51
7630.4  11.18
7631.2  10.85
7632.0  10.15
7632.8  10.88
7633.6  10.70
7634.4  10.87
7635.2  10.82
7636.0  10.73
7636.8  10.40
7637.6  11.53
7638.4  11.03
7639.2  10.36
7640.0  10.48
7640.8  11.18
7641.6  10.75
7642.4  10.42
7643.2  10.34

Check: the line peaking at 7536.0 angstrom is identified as [N II]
